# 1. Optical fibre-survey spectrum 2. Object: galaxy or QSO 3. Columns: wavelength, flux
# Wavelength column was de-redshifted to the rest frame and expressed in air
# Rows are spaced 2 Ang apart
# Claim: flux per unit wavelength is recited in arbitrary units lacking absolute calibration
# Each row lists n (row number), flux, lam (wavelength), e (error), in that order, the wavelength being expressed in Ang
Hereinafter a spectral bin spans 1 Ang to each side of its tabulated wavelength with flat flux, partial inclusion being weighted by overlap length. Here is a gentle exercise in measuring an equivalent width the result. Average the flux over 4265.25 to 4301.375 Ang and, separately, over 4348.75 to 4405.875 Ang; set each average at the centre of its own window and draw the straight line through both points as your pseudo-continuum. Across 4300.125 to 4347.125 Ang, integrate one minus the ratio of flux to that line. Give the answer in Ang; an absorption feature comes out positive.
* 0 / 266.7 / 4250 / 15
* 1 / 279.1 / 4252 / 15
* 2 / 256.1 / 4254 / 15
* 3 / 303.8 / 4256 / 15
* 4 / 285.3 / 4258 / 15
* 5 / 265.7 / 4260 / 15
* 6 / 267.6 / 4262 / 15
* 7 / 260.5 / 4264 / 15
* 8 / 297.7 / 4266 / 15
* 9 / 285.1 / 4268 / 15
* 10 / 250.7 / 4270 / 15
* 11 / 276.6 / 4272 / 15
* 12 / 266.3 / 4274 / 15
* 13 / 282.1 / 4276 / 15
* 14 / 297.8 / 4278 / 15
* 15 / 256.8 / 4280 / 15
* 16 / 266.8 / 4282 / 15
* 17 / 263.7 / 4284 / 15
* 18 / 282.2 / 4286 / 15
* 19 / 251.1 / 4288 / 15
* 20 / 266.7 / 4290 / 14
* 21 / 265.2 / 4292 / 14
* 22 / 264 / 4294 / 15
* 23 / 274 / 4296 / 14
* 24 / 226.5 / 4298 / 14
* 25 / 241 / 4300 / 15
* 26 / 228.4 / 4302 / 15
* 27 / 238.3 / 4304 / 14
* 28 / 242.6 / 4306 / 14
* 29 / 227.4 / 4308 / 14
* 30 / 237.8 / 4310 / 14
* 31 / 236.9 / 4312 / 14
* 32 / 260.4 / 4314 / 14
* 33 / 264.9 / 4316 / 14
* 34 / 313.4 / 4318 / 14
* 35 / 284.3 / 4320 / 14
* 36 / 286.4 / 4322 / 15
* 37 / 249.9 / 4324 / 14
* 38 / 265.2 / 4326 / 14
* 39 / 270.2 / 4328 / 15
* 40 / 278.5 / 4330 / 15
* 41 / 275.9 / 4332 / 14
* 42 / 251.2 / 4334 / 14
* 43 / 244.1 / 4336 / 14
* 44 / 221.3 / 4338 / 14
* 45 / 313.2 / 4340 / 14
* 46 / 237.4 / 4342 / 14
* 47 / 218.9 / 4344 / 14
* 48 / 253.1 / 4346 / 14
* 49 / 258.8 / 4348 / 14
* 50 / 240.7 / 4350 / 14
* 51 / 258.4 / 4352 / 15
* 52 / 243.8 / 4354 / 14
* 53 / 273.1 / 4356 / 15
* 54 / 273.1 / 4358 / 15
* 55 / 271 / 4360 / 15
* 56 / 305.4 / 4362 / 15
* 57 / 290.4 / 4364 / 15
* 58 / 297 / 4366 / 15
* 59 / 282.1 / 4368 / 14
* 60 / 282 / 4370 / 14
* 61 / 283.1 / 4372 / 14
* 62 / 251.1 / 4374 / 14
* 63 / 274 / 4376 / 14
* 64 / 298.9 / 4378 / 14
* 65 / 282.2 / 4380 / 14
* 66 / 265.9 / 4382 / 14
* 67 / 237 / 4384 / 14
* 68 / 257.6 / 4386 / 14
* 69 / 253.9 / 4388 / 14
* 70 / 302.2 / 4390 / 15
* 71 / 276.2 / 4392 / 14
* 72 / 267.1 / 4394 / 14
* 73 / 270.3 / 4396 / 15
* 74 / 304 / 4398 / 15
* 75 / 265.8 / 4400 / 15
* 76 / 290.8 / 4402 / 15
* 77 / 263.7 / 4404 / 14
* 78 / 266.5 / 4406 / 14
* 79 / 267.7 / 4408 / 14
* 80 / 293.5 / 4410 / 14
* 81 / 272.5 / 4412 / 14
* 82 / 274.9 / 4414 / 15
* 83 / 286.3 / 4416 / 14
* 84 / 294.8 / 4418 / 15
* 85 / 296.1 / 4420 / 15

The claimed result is 2.3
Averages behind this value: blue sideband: 267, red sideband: 273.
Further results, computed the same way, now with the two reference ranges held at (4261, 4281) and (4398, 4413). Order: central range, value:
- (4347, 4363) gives 0.6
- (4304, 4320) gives 1.1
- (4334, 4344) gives 0.9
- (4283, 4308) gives 2.0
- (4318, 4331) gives 0.0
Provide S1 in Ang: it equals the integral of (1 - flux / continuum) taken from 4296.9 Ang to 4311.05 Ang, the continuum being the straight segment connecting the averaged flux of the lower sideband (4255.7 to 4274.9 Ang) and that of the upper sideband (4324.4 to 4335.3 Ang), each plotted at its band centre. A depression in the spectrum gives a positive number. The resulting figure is 1.8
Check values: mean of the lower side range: 275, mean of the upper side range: 267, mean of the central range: 235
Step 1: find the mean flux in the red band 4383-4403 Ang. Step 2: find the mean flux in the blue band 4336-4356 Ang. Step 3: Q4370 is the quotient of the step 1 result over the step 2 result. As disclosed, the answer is 1.1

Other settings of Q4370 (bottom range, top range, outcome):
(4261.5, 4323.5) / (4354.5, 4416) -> 1.05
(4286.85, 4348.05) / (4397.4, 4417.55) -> 1.09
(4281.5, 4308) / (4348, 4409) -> 1.08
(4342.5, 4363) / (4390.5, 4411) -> 1.07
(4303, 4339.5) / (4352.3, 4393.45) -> 1.06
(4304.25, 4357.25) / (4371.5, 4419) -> 1.07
